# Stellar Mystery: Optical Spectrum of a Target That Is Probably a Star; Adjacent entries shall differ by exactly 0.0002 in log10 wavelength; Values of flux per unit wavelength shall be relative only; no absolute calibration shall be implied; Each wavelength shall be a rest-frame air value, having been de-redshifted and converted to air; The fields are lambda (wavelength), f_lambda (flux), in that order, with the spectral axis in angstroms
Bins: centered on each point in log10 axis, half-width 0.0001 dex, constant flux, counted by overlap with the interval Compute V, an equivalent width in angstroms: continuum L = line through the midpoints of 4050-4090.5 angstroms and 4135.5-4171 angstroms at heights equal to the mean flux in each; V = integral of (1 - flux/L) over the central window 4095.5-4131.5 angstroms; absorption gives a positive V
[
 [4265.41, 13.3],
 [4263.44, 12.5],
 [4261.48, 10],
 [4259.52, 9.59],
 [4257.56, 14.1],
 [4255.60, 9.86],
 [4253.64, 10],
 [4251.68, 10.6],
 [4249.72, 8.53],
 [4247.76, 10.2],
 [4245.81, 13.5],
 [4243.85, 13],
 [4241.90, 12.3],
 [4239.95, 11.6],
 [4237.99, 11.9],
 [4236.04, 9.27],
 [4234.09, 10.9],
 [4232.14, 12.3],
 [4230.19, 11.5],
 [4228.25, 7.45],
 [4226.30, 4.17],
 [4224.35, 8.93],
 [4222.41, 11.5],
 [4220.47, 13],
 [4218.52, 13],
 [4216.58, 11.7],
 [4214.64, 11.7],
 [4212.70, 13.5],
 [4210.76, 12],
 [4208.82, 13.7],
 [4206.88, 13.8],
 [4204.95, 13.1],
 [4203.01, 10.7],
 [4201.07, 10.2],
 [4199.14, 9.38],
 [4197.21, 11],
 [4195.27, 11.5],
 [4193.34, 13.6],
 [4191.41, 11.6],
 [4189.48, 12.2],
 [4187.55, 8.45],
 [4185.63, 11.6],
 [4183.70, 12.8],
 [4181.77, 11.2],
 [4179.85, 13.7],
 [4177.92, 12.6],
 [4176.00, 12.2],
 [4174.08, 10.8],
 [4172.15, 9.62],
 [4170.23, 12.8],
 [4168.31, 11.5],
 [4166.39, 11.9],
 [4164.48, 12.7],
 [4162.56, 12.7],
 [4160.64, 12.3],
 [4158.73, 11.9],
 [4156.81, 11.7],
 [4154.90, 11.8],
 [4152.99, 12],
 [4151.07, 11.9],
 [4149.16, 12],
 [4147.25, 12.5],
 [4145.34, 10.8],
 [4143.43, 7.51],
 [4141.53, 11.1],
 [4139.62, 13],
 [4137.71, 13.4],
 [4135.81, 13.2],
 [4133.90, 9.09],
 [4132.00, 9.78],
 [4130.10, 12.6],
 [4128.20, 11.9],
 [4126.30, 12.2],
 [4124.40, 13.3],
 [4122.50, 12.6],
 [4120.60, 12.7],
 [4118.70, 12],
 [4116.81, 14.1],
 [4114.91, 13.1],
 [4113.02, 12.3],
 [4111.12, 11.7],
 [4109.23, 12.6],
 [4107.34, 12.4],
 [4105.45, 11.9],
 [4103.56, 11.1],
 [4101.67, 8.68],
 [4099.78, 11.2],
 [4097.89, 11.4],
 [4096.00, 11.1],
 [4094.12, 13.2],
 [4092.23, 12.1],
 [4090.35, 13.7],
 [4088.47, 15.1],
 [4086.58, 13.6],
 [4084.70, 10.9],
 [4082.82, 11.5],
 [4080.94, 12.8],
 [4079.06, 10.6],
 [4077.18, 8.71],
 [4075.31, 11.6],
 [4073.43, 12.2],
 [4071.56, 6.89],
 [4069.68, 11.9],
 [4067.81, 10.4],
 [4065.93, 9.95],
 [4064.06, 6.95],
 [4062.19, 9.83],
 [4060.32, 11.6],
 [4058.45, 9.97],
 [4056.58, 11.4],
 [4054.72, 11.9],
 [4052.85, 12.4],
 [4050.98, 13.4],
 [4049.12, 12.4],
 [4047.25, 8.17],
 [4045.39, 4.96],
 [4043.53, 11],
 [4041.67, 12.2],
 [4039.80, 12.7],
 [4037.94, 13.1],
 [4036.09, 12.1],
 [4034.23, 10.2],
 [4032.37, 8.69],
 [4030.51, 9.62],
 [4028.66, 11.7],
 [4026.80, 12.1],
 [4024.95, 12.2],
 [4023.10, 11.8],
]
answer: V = -1.43 angstroms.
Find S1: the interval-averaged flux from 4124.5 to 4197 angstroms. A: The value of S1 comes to 11.7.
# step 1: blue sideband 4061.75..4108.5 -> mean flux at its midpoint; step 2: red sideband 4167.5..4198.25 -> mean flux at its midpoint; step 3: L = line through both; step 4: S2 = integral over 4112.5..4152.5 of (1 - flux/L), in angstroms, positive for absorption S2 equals -1.8 angstroms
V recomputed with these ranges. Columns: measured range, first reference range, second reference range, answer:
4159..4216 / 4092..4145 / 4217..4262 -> -3.4 angstroms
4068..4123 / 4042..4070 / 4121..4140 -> -2.5 angstroms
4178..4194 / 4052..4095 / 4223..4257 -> -1.8 angstroms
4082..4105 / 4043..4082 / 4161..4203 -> -2.6 angstroms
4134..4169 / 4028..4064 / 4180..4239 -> -2.2 angstroms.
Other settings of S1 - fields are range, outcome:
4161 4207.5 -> 11.7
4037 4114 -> 11.3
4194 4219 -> 11.9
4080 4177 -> 12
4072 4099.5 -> 11.9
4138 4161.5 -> 11.6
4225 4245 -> 10.4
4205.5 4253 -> 11.3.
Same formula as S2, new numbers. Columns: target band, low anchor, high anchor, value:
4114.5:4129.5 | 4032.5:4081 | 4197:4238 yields -2.59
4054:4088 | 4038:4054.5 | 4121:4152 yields 1.44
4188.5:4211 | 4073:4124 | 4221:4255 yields -2.04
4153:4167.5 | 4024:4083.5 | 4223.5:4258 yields -2.05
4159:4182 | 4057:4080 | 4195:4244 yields -2.46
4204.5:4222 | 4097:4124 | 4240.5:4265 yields -2.03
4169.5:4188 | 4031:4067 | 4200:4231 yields -0.89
